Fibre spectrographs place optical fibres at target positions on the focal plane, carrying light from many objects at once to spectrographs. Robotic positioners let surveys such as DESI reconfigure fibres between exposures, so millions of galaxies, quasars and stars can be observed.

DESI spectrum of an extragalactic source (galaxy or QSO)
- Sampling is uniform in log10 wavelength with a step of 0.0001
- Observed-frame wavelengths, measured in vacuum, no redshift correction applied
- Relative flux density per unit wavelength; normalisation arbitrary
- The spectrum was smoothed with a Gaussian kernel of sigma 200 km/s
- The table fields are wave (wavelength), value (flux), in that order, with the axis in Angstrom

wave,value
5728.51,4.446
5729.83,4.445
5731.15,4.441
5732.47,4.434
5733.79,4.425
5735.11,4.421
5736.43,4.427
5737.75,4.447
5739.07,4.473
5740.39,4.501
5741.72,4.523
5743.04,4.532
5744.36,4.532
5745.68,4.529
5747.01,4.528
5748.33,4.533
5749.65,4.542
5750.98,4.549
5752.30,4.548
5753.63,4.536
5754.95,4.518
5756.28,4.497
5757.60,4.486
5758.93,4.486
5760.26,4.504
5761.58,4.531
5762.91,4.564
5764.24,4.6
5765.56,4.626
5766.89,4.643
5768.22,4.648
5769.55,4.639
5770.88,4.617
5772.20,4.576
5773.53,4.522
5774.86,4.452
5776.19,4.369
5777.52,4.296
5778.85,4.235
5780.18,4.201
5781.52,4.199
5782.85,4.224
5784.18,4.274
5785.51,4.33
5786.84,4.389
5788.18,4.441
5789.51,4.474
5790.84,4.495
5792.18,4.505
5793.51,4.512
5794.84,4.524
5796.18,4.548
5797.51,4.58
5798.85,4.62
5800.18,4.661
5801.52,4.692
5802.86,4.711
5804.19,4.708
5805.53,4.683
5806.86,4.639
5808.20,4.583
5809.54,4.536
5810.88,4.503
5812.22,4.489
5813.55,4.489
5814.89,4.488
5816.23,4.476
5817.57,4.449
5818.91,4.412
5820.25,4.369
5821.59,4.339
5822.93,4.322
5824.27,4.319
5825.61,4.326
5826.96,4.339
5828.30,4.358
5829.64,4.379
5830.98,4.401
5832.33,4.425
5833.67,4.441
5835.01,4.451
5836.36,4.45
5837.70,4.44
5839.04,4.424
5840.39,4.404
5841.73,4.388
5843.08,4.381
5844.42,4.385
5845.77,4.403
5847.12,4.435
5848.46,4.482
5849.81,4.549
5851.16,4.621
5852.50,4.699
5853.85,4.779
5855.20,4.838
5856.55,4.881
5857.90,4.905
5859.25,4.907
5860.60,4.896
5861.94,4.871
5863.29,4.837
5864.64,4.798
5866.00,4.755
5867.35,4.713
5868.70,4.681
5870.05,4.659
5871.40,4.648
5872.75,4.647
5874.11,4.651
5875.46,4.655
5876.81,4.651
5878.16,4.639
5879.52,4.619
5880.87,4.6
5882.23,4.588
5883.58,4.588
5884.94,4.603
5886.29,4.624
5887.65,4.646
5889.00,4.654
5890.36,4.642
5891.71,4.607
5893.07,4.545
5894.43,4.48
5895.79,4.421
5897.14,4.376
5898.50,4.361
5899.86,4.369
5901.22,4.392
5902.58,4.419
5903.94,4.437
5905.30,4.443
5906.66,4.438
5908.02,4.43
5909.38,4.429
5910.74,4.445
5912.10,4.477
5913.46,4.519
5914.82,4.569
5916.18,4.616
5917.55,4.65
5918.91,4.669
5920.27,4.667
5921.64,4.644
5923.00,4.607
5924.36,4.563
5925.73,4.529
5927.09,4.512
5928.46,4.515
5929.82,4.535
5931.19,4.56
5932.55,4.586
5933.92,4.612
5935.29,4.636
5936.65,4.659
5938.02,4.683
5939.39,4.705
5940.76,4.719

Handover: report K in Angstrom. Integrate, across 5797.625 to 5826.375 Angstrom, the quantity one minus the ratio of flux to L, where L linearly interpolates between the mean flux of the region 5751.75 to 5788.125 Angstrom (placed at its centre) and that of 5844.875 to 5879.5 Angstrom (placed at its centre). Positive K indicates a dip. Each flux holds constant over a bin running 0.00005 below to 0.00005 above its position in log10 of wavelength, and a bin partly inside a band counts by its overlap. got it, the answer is 0.3 Angstrom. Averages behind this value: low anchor 4.46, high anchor 4.7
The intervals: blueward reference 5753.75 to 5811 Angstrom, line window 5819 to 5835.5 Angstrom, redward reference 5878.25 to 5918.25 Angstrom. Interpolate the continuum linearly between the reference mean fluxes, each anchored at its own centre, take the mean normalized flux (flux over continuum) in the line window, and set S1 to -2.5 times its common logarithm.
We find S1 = 0.03 mag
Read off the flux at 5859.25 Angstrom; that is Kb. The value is 4.907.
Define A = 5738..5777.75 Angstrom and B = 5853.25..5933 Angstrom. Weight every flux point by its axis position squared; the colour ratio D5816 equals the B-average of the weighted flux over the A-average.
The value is 1.1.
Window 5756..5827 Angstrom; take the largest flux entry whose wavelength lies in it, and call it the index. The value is 4.711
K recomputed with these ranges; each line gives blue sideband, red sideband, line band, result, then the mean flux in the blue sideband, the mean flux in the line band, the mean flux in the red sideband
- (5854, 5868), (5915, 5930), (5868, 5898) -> 0.95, 4.84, 4.6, 4.59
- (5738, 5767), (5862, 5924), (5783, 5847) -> 1.24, 4.53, 4.46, 4.58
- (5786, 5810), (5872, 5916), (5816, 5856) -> 0.92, 4.57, 4.45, 4.53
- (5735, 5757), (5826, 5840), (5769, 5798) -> 0.26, 4.51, 4.43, 4.41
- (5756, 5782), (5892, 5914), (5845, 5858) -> -0.55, 4.49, 4.64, 4.44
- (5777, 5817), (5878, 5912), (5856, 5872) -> -1.05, 4.48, 4.8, 4.51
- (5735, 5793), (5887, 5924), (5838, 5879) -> -1.33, 4.48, 4.65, 4.52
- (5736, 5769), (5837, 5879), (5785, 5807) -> 0.10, 4.53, 4.56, 4.65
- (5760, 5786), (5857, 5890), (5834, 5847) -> 0.58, 4.45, 4.41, 4.7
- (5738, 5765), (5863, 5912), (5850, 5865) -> -0.84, 4.53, 4.81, 4.57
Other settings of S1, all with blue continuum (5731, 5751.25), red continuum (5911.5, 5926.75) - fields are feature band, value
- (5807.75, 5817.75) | 0.01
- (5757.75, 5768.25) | -0.01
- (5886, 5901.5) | 0.02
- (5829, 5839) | 0.03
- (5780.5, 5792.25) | 0.04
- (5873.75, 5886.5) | -0.01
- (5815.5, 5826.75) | 0.04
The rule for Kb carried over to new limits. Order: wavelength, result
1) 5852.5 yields 4.699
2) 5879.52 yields 4.619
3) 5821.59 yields 4.339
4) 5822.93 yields 4.322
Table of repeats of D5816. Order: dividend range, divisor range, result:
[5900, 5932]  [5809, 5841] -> 1.06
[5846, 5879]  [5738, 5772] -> 1.08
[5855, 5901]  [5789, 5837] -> 1.06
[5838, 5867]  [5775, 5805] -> 1.07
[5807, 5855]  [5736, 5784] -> 1.02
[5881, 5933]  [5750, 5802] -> 1.06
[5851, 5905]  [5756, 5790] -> 1.08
